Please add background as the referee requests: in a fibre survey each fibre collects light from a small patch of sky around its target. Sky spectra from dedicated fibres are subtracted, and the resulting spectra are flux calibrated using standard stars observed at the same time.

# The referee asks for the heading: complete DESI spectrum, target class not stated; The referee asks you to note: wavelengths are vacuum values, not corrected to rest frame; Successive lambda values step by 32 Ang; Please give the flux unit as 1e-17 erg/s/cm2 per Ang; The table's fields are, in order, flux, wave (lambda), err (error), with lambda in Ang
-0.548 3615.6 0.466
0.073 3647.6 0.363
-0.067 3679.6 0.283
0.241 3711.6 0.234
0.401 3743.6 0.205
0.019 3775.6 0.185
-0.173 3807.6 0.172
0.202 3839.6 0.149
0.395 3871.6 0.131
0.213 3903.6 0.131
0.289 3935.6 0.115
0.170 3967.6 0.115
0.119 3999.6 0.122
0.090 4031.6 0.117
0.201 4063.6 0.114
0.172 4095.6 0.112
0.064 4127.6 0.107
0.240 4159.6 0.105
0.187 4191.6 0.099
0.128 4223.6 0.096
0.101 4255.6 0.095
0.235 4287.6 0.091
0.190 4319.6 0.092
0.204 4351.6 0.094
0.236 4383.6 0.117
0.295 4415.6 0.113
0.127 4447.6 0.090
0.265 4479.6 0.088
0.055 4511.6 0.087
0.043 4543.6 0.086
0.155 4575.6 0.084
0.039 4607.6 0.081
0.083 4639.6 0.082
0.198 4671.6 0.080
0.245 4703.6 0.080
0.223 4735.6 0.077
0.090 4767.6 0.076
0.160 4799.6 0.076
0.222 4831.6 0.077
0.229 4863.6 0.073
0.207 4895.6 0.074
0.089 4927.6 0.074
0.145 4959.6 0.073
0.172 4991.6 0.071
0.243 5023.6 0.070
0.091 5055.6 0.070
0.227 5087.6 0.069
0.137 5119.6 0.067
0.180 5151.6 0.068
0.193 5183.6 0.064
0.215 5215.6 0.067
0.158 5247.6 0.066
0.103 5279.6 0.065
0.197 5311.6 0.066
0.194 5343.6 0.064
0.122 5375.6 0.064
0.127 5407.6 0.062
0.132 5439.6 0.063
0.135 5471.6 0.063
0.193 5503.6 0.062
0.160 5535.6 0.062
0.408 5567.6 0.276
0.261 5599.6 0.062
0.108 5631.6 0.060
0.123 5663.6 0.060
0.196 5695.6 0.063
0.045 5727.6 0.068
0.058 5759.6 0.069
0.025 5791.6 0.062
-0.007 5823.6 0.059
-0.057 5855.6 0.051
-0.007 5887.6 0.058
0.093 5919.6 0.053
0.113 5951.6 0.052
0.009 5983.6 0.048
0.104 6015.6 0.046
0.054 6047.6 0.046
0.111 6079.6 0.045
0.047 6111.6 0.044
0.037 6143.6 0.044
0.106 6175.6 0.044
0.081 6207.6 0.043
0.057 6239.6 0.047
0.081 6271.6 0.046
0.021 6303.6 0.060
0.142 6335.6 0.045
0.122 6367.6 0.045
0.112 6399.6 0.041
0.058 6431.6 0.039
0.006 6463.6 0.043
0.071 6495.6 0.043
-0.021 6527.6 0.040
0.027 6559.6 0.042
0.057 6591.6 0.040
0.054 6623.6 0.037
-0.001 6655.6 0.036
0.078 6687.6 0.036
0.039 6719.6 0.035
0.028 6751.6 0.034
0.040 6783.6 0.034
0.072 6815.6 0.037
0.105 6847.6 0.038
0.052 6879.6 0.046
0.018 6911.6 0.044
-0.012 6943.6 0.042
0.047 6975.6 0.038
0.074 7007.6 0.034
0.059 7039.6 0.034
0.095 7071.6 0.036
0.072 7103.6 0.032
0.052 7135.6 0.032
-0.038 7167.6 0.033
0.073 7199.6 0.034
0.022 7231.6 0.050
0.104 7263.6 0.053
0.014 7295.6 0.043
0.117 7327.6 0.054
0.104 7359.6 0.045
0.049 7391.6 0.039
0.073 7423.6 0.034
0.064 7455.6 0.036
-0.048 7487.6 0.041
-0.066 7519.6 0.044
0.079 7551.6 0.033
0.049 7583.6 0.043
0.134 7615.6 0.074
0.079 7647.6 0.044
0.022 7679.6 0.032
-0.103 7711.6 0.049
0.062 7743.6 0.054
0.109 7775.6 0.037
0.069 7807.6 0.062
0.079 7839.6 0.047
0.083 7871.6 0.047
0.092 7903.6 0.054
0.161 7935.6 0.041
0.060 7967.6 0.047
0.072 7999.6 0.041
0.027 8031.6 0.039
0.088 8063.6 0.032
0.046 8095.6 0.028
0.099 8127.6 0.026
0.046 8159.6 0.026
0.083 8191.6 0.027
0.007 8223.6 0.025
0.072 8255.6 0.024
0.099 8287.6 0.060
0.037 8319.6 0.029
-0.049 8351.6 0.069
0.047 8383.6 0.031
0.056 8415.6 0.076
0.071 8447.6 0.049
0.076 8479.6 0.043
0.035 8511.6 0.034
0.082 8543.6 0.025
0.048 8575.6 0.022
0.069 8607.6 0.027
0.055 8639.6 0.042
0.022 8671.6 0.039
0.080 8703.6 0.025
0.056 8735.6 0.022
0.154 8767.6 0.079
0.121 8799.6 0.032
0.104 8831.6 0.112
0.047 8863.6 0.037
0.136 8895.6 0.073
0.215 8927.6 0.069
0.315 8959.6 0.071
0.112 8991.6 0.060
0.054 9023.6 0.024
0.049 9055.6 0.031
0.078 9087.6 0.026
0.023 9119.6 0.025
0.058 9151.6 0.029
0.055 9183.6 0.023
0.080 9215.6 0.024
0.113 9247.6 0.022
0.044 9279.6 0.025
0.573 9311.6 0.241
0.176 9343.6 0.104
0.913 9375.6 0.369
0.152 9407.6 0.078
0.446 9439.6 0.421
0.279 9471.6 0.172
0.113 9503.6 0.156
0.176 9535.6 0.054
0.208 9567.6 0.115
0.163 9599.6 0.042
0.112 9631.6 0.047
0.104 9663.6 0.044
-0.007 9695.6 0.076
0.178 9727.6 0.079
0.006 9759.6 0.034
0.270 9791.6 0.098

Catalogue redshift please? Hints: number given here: 1.40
